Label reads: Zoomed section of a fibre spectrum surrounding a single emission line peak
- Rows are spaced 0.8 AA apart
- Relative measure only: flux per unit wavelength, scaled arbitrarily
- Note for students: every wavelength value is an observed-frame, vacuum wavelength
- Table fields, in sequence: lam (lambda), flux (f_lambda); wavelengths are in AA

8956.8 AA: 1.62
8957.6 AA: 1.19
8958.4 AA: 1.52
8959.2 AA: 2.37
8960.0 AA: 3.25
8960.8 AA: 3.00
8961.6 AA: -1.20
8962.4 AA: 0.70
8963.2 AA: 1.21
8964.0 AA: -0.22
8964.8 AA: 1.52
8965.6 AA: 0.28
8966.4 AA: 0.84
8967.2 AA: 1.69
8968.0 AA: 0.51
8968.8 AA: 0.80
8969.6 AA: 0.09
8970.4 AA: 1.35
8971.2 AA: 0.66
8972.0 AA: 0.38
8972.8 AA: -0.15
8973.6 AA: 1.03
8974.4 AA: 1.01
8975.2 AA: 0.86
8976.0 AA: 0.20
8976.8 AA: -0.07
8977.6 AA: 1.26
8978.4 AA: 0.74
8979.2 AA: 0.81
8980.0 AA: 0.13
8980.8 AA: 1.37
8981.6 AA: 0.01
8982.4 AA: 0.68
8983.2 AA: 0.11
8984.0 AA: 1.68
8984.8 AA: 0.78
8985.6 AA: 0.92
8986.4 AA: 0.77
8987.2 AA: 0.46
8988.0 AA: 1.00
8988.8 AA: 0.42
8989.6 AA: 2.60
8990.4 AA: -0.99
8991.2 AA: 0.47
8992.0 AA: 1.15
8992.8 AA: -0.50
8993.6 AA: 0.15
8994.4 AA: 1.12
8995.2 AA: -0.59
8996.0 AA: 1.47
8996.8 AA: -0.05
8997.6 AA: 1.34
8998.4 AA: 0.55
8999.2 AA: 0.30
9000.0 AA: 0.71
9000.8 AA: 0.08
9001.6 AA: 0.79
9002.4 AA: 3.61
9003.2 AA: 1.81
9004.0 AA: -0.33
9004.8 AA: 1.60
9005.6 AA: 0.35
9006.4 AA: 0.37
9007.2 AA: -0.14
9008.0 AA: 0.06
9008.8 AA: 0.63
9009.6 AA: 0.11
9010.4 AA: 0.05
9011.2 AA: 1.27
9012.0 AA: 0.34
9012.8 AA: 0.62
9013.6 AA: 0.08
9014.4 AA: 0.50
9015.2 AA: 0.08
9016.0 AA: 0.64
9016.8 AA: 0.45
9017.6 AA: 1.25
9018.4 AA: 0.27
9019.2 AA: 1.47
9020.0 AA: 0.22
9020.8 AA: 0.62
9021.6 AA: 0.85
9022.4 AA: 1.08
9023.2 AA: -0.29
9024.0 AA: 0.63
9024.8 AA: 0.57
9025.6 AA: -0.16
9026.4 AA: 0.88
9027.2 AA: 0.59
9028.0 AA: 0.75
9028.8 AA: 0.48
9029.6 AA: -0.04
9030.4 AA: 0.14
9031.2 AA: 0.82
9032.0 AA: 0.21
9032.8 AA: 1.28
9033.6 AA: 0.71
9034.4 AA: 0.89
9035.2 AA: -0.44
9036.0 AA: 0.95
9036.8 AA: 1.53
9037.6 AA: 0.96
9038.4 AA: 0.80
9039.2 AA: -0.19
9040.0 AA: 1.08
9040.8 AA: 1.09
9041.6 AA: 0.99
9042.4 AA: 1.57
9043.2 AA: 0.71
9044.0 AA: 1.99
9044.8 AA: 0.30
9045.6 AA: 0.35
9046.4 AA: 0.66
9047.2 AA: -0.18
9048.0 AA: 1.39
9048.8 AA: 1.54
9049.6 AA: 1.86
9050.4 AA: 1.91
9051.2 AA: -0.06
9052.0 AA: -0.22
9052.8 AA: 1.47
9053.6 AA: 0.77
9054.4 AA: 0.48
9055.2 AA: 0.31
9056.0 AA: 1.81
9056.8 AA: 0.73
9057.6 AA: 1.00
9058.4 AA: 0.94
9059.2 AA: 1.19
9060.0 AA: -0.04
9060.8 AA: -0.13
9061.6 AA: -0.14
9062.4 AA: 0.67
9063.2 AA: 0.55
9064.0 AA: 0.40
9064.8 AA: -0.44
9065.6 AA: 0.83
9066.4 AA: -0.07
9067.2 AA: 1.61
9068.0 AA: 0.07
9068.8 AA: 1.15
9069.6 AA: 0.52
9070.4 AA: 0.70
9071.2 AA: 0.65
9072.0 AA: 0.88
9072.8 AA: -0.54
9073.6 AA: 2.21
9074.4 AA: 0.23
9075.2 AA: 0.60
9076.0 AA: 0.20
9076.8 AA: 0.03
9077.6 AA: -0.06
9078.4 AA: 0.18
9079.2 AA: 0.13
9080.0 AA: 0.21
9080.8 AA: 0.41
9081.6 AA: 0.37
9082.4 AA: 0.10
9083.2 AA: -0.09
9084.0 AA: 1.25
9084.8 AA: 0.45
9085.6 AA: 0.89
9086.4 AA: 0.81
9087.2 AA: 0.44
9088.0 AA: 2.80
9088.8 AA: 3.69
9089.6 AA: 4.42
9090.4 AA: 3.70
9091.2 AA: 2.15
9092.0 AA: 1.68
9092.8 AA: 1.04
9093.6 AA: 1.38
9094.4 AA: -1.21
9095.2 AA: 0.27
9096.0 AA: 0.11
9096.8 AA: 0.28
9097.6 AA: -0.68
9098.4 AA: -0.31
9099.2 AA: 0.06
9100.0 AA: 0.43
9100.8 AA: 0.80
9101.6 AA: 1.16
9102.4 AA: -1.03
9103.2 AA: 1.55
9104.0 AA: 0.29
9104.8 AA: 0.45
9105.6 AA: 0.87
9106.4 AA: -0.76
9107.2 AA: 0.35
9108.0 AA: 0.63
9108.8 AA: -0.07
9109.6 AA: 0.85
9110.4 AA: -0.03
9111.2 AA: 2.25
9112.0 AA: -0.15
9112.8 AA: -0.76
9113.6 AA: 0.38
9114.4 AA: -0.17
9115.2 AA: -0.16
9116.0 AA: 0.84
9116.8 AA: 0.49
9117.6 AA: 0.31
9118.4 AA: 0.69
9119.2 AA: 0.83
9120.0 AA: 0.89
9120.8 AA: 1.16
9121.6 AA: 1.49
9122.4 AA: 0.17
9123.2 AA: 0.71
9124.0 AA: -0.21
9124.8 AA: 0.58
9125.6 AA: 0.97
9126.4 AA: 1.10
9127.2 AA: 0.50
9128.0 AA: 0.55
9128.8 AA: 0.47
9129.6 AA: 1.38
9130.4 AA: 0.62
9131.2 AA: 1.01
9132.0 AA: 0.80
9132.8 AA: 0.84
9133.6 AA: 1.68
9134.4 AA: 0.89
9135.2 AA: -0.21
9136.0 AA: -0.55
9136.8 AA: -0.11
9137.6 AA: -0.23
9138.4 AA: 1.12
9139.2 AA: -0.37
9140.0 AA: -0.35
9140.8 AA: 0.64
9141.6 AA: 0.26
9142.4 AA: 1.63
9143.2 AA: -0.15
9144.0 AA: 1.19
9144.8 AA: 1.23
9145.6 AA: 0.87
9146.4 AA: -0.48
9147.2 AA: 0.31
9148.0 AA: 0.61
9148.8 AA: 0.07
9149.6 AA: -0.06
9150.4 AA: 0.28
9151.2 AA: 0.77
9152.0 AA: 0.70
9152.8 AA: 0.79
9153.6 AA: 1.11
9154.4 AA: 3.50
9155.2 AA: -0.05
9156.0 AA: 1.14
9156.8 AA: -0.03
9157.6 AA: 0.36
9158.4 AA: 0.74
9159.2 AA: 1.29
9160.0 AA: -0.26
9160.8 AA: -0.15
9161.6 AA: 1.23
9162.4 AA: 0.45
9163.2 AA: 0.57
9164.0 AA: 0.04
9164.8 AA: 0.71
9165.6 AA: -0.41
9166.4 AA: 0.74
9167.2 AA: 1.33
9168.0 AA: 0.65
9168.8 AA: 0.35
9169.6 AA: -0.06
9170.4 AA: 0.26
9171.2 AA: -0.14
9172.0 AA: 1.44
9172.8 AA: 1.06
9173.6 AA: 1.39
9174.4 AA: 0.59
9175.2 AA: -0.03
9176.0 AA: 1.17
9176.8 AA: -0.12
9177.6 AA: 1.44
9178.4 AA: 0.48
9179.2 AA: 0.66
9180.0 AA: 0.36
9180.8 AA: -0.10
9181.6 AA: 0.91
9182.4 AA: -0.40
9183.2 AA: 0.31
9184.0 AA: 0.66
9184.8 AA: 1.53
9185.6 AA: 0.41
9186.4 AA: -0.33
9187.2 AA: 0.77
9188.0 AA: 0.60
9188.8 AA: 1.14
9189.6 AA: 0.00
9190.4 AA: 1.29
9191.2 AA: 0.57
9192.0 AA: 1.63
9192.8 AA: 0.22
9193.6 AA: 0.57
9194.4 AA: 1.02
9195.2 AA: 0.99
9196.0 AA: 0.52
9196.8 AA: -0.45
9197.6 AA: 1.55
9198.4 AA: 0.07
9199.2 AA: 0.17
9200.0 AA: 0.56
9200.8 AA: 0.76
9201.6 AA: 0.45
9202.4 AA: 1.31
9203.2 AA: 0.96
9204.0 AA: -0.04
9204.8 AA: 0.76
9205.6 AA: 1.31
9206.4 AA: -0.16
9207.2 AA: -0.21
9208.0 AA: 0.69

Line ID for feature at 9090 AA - Hbeta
